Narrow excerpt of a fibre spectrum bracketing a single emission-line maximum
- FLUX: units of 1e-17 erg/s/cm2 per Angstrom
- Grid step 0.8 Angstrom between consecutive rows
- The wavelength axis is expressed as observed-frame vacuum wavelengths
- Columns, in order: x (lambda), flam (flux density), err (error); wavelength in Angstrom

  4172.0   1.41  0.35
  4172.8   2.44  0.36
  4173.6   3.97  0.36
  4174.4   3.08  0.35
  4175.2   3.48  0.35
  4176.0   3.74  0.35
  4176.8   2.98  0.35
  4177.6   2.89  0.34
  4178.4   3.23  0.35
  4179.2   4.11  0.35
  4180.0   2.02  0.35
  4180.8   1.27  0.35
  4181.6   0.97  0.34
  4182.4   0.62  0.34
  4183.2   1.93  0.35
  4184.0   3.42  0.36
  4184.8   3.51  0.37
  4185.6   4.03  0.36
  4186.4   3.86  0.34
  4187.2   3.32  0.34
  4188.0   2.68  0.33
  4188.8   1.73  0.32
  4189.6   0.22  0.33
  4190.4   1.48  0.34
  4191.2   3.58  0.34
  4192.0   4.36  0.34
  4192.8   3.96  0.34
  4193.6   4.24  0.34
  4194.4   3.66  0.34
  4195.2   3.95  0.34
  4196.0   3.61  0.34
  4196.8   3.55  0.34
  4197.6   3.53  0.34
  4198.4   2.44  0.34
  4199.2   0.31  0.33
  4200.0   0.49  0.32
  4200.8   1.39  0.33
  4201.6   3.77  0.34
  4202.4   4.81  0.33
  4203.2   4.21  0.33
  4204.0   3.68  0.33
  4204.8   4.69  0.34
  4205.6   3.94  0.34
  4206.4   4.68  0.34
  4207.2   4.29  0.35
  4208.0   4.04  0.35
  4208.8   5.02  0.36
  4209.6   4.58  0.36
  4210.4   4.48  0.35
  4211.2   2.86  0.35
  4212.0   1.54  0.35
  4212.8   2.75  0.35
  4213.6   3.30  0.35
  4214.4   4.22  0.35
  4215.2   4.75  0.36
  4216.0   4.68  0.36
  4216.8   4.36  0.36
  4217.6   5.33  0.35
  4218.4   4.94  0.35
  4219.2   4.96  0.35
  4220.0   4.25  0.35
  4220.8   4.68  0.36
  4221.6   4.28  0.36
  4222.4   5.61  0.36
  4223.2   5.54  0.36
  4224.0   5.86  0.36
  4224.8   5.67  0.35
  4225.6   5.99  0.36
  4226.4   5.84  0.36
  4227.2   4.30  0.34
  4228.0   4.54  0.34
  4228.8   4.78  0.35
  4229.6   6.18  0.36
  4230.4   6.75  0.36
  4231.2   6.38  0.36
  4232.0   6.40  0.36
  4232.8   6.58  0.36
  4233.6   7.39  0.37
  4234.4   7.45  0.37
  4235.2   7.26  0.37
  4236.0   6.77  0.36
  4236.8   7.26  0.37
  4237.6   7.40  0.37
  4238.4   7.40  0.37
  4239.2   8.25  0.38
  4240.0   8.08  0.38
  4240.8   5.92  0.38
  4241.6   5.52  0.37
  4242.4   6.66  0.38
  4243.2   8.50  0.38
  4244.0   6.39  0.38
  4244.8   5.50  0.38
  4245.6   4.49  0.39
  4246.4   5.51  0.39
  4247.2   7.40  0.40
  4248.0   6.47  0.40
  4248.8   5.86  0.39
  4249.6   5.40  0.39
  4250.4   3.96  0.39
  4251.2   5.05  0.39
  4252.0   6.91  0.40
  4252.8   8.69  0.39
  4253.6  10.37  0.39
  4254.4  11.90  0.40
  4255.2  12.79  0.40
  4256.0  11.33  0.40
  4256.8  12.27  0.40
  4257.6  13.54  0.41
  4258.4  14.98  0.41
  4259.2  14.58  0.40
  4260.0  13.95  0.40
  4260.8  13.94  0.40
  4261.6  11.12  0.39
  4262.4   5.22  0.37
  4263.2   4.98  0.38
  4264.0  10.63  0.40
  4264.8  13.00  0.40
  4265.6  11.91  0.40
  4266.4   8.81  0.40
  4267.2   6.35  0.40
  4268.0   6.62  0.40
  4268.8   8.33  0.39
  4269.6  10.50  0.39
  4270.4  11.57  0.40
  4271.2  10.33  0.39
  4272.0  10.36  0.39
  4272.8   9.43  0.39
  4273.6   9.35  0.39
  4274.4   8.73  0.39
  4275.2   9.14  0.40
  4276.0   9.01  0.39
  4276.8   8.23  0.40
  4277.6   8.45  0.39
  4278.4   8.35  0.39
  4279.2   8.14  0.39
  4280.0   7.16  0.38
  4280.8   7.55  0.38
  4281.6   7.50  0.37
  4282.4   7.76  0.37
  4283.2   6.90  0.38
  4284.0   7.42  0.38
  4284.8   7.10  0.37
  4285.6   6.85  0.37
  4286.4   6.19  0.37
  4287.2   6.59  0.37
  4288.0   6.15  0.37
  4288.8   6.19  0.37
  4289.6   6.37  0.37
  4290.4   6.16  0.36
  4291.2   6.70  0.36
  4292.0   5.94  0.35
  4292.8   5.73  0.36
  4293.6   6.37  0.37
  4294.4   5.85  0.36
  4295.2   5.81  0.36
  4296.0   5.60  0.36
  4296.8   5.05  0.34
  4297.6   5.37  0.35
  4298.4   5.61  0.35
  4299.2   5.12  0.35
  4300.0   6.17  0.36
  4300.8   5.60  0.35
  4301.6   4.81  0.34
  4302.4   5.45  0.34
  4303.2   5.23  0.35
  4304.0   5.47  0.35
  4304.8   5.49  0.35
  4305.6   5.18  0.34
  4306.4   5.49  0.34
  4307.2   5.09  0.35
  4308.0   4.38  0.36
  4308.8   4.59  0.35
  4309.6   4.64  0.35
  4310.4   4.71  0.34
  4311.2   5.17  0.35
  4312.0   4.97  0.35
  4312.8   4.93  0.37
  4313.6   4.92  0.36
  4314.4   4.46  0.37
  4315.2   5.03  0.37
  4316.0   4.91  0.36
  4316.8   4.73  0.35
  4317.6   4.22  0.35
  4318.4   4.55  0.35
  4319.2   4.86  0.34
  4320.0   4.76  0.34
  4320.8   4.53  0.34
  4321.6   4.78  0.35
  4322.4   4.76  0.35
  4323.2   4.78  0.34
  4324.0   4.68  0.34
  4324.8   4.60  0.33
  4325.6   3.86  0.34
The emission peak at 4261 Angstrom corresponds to Lyman alpha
